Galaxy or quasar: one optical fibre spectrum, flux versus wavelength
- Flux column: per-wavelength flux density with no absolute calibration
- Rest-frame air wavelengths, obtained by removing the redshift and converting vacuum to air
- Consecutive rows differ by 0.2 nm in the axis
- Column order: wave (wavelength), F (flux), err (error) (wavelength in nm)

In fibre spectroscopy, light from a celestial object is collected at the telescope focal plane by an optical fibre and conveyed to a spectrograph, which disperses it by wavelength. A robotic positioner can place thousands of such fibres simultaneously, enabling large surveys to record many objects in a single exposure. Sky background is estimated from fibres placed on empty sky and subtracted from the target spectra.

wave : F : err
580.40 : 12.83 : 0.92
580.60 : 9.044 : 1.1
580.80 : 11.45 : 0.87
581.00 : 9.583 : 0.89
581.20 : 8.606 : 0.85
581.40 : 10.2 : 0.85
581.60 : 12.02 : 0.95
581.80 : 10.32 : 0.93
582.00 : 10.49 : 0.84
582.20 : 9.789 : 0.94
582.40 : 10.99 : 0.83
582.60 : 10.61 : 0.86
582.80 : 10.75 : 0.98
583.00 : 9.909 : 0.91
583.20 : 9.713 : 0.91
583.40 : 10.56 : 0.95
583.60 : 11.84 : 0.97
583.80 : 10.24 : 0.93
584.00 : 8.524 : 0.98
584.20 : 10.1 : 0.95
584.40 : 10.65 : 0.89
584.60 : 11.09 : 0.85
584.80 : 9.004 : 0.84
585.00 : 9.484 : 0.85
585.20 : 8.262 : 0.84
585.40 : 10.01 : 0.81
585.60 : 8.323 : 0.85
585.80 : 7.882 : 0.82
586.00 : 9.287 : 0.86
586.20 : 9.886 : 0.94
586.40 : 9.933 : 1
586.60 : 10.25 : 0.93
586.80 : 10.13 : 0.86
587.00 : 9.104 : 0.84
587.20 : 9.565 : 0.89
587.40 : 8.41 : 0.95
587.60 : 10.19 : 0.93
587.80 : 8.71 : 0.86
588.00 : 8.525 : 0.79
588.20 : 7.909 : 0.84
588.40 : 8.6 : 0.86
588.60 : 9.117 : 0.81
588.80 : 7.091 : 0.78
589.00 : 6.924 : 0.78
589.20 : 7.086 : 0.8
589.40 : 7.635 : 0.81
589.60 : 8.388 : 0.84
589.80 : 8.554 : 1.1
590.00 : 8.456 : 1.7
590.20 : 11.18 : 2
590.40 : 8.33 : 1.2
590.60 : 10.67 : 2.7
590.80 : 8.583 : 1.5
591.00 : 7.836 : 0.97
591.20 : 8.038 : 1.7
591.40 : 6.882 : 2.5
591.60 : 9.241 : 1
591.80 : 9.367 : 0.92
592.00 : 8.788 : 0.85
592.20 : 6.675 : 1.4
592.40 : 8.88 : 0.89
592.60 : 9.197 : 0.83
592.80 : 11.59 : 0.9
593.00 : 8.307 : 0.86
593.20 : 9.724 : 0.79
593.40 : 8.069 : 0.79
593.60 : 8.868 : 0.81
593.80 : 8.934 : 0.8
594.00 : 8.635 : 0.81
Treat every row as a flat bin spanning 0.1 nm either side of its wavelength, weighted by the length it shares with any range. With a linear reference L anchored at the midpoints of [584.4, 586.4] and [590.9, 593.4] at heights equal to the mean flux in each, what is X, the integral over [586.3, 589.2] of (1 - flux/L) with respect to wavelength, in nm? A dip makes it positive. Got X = 0.10 nm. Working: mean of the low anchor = 9.35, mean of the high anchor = 8.68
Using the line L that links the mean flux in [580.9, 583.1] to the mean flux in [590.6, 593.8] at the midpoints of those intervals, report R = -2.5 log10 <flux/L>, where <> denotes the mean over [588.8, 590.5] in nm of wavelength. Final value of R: 0.109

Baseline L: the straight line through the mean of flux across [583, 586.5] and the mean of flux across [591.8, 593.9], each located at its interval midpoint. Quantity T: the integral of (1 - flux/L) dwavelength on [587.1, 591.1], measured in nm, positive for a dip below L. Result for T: 0.30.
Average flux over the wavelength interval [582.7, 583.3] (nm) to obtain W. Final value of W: 10.1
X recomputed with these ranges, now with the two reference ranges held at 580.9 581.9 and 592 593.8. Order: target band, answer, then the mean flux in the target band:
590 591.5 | 0.062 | 8.77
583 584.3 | -0.031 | 10.1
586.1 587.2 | -0.029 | 9.83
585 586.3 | 0.095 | 8.98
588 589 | 0.138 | 8.09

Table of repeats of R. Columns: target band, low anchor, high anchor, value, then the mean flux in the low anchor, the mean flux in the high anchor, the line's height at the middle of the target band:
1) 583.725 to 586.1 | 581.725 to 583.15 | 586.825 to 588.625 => 0.037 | 10.4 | 8.95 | 9.71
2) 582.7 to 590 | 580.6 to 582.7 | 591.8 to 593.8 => 0.064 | 10.3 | 8.92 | 9.74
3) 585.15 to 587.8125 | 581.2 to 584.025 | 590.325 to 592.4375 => 0.026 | 10.4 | 8.47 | 9.56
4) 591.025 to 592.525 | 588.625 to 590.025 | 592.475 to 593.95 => 0.054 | 7.77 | 9.21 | 8.68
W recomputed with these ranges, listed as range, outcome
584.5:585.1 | 9.86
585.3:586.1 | 8.88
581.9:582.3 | 10.1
